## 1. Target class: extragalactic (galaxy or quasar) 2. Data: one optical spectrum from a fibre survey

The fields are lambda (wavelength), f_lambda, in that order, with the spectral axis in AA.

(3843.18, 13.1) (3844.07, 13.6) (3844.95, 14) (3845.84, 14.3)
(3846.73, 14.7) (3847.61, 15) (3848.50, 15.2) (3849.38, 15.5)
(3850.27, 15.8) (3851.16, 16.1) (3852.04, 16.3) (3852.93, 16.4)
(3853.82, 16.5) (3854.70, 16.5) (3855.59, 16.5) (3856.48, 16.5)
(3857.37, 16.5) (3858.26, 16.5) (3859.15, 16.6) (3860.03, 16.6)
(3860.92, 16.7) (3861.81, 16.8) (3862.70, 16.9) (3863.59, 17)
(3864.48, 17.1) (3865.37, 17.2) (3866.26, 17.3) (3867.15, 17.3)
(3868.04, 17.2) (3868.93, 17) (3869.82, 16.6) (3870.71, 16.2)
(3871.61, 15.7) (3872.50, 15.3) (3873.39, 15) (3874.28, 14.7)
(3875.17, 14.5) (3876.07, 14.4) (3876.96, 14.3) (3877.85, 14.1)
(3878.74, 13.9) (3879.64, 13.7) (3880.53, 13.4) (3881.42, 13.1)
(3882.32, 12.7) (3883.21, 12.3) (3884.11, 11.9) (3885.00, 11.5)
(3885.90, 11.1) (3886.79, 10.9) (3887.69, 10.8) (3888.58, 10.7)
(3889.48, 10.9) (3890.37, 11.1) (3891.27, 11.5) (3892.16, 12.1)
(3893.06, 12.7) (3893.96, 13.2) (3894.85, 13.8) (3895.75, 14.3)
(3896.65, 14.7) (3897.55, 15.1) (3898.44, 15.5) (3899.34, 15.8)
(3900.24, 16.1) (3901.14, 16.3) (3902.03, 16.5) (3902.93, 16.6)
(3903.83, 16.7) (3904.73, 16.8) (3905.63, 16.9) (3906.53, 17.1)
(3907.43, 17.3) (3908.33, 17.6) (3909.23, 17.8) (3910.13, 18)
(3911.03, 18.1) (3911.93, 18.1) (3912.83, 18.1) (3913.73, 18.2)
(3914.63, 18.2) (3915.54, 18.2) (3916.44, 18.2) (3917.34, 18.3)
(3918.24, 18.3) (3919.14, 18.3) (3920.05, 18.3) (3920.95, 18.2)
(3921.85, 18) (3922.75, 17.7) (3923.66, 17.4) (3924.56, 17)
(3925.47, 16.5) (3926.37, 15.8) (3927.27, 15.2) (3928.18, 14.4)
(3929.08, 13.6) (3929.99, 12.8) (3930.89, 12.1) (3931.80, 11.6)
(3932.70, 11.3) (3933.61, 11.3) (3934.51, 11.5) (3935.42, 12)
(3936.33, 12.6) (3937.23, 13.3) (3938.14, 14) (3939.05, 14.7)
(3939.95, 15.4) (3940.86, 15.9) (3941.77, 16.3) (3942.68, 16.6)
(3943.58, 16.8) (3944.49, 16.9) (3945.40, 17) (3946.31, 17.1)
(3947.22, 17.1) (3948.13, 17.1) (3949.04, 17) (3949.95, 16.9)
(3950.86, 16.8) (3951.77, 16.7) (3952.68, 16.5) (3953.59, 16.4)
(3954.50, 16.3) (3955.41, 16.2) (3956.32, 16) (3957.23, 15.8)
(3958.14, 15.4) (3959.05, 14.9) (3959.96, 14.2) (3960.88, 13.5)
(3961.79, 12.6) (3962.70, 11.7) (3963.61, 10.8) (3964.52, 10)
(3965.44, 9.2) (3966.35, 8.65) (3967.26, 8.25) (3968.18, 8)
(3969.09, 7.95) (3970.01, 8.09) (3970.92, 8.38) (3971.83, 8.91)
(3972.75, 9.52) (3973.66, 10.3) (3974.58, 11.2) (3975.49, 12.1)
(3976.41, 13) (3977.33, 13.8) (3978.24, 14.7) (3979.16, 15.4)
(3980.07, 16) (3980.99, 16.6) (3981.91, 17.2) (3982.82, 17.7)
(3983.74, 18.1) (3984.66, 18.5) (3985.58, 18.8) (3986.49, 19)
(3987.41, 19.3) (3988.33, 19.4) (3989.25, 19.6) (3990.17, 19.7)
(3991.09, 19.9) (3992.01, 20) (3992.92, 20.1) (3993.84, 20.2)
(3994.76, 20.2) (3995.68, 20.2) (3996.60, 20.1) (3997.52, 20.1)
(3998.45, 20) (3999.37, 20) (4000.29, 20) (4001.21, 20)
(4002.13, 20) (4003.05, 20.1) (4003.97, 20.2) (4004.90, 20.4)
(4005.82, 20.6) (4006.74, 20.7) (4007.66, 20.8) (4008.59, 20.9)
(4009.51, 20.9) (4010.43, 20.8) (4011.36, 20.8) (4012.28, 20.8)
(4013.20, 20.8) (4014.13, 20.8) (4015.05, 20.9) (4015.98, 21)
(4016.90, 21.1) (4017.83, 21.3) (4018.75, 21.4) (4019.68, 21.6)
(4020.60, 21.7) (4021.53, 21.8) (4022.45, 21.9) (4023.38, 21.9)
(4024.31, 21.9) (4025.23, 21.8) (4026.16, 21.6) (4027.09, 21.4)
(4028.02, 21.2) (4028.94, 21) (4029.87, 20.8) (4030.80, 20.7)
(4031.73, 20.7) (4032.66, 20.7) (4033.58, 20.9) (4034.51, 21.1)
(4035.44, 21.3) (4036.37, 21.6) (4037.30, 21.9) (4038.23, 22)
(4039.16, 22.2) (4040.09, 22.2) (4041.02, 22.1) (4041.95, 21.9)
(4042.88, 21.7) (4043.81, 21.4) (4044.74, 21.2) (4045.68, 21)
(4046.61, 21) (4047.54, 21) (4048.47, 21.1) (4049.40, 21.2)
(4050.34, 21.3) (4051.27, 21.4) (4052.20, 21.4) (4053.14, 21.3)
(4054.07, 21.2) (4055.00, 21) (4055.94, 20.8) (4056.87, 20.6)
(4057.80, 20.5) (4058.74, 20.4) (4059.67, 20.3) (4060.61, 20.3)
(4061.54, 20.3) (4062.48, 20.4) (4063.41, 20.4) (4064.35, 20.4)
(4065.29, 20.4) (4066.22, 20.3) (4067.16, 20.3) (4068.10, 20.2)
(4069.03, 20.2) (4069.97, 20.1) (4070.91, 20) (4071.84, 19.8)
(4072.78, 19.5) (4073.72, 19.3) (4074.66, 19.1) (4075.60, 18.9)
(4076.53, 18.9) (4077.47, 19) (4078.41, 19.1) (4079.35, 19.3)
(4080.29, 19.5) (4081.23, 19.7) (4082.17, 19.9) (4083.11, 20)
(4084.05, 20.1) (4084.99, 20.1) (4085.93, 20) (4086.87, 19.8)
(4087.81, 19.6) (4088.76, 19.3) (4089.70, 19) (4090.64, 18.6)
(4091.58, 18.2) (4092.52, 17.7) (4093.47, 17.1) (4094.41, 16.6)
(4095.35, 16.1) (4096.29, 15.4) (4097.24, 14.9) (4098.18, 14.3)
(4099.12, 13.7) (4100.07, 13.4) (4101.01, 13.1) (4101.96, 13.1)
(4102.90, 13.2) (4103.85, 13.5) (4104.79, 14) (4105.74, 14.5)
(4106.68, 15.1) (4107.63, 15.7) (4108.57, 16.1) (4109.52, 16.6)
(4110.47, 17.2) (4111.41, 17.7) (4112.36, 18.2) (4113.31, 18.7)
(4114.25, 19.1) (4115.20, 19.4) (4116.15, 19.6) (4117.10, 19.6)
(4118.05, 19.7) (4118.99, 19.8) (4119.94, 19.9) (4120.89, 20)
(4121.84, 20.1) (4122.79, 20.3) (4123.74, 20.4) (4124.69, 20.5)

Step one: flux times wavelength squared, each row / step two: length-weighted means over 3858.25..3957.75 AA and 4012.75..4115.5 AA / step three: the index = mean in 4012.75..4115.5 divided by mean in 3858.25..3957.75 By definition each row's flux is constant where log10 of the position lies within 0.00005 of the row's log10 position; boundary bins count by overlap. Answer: 1.37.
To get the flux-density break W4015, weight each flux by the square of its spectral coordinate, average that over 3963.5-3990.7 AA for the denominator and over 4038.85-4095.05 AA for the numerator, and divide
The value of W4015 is 1.54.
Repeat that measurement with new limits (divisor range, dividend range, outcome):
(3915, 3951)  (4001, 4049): 1.41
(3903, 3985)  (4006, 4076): 1.47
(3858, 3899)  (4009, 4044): 1.60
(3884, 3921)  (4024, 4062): 1.47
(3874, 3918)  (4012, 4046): 1.54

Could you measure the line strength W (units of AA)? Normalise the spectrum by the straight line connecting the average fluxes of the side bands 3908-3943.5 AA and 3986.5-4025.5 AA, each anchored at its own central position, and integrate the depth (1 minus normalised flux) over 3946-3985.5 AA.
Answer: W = 9.6 AA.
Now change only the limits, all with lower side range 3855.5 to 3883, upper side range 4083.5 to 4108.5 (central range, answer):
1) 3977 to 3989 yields -1.0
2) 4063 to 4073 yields -2.4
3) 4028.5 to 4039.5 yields -3.4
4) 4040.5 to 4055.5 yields -4.7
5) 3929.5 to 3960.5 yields 1.7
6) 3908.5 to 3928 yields -2.3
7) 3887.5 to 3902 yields 2.0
